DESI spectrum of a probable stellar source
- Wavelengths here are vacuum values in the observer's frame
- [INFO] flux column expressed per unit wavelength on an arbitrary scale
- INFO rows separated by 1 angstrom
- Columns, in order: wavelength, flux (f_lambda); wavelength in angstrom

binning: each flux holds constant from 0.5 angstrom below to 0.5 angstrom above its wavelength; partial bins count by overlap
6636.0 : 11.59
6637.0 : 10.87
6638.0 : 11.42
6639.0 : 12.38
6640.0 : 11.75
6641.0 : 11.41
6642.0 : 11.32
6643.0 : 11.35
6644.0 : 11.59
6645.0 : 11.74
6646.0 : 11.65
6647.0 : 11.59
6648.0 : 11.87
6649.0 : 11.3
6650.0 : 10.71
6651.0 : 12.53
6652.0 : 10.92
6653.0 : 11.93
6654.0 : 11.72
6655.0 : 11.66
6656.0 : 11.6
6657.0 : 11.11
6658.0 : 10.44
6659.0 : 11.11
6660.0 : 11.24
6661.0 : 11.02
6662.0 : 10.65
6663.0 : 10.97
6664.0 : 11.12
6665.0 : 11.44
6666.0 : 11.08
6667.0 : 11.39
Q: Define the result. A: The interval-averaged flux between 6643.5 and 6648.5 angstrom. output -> 11.7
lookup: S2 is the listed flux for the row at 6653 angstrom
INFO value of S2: 11.93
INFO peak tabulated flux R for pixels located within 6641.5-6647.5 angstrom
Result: 11.74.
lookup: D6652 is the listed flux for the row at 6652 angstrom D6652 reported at 10.92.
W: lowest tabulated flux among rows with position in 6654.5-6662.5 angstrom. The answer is 10.44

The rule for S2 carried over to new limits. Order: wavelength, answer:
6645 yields 11.74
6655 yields 11.66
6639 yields 12.38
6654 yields 11.72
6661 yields 11.02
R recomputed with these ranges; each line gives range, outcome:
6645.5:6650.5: 11.87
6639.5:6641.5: 11.75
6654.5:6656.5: 11.66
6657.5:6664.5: 11.24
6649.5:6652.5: 12.53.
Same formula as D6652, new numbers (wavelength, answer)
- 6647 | 11.59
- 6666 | 11.08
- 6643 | 11.35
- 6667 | 11.39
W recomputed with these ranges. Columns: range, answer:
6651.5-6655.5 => 10.92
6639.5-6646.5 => 11.32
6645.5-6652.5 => 10.71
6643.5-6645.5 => 11.59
